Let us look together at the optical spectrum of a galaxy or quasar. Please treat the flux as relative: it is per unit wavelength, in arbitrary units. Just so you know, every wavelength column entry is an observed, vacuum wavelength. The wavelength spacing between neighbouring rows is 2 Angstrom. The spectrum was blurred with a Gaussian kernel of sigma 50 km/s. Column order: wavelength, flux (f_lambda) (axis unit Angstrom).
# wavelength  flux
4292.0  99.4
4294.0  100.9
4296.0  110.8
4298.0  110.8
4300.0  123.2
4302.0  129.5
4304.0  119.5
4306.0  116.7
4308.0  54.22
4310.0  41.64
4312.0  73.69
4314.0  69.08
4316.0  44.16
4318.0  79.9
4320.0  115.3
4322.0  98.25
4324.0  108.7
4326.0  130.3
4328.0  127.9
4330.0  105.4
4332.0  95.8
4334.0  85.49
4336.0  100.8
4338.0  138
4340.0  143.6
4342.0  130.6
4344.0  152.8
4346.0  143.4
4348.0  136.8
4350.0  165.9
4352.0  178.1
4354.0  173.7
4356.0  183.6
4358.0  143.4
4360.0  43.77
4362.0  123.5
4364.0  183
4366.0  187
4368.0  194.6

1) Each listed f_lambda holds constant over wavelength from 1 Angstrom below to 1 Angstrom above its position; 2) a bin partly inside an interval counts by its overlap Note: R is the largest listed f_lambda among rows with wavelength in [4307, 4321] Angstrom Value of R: 115.3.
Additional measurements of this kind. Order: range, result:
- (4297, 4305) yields 129.5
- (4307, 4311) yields 54.22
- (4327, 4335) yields 127.9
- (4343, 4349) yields 152.8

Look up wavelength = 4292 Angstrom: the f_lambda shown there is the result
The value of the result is 99.4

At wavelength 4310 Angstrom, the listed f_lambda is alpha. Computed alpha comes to 41.64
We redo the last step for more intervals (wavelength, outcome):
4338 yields 138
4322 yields 98.25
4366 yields 187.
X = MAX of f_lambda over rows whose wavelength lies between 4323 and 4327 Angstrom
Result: 130.3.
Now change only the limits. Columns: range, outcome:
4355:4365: 183.6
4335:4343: 143.6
